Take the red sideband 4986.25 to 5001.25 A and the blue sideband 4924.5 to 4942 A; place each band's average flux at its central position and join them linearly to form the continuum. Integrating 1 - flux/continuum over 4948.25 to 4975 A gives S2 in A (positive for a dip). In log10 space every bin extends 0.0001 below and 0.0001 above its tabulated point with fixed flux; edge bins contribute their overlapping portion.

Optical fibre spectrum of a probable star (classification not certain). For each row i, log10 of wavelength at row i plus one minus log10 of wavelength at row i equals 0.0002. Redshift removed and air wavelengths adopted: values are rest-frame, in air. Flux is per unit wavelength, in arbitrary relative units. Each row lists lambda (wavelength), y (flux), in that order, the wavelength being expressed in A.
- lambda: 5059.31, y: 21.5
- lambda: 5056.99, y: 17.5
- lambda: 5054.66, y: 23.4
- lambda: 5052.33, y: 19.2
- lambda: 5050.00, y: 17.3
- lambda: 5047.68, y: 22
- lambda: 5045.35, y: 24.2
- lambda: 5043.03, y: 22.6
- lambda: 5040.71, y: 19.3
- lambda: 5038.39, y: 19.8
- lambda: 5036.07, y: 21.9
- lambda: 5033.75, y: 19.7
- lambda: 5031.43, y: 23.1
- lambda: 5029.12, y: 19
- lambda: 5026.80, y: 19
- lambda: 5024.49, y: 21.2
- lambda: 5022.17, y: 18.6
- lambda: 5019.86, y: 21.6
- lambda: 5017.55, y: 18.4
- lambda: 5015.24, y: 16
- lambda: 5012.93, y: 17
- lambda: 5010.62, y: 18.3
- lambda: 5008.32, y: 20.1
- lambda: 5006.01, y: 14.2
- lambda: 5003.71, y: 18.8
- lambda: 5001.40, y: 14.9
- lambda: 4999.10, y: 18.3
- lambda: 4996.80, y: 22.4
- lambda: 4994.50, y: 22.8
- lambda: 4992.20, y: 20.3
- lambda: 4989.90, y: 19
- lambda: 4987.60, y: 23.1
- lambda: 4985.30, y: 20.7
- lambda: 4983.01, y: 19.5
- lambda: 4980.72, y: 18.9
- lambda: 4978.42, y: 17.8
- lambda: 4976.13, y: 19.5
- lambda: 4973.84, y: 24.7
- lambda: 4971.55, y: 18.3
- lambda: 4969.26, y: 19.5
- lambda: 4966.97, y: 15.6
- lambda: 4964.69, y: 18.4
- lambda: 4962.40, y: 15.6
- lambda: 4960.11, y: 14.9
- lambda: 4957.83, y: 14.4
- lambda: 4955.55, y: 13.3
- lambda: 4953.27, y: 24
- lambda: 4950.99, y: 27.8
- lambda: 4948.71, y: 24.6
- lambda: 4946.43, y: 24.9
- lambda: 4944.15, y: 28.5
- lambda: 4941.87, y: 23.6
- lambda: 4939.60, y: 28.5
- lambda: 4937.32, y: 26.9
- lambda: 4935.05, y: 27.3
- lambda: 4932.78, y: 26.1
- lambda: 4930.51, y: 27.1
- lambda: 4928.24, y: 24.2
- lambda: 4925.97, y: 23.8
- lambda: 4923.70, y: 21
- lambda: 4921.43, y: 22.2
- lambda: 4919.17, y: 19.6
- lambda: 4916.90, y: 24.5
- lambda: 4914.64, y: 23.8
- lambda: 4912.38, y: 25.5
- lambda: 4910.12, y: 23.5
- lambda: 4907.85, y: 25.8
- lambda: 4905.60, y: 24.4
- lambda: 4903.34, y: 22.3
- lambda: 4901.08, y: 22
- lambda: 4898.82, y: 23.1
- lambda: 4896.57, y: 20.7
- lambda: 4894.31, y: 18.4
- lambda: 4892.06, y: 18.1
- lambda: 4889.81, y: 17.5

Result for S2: 4.9 A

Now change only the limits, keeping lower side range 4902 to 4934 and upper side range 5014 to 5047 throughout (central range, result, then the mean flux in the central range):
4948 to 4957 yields 0.29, 22.1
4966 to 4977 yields 1.28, 19.6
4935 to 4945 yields -1.61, 26.9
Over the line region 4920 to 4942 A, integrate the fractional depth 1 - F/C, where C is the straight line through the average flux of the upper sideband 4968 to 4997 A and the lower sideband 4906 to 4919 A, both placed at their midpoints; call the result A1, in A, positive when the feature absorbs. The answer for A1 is -1.8 A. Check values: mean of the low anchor 24.2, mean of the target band 25.1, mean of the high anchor 20.4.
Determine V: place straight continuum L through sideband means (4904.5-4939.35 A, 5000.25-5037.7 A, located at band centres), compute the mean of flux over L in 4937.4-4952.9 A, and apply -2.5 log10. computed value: -0.14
